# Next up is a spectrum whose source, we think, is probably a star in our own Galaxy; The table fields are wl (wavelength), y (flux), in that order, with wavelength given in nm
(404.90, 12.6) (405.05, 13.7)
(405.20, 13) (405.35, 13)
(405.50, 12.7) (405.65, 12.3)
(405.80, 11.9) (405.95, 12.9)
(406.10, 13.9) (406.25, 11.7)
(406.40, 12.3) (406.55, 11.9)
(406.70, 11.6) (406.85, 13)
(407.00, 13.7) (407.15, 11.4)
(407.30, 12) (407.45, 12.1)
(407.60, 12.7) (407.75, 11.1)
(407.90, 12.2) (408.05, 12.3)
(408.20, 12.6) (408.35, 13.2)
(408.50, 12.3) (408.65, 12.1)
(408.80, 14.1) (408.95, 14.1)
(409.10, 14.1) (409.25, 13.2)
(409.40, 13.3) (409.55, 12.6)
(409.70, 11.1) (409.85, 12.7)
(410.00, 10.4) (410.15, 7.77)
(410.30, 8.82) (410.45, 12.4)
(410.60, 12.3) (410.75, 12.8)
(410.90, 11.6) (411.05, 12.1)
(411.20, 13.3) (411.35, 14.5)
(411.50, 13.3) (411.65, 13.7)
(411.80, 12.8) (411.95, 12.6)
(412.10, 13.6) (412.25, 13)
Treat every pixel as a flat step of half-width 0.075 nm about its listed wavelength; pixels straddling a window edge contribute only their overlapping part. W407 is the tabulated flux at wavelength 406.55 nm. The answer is 11.9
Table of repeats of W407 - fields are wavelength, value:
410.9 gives 11.6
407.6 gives 12.7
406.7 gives 11.6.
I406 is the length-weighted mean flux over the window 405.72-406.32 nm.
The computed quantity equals 12.6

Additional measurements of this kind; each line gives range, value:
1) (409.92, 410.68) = 10.4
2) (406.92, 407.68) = 12.4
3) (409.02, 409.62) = 13.3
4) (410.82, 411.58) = 13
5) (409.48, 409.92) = 12.1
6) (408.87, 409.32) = 13.8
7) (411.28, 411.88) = 13.6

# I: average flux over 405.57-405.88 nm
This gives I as 12.1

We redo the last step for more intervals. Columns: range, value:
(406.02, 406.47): 12.6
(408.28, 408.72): 12.5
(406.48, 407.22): 12.3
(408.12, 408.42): 12.9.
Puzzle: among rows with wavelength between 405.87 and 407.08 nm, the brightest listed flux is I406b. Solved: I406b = 13.9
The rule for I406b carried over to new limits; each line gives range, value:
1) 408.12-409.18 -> 14.1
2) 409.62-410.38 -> 12.7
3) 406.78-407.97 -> 13.7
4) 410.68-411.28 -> 13.3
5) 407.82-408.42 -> 13.2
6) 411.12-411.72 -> 14.5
